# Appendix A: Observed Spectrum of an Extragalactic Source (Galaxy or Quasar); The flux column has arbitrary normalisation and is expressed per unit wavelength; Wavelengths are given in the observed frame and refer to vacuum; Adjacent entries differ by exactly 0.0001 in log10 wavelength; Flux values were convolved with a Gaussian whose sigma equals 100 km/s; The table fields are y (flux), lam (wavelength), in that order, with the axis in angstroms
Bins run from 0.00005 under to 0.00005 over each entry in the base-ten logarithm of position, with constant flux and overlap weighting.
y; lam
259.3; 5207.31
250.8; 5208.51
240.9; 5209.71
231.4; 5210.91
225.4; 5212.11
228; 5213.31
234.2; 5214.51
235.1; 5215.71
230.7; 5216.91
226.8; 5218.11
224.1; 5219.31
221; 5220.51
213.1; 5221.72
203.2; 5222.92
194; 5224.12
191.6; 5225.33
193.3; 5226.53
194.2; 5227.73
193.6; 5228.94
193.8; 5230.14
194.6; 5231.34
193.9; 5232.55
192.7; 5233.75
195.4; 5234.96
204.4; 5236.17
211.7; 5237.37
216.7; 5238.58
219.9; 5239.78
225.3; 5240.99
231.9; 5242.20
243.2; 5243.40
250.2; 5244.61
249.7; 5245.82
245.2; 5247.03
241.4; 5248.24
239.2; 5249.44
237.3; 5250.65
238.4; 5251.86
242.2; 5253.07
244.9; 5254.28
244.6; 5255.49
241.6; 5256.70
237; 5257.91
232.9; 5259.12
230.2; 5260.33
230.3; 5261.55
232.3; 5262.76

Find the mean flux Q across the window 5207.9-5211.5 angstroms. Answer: 241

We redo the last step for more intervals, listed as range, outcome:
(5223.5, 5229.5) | 193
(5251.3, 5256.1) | 243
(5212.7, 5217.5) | 232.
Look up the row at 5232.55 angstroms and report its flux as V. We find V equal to 193.9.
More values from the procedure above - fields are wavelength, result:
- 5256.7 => 241.6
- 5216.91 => 230.7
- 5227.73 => 194.2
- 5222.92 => 203.2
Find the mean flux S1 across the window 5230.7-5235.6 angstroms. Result 194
